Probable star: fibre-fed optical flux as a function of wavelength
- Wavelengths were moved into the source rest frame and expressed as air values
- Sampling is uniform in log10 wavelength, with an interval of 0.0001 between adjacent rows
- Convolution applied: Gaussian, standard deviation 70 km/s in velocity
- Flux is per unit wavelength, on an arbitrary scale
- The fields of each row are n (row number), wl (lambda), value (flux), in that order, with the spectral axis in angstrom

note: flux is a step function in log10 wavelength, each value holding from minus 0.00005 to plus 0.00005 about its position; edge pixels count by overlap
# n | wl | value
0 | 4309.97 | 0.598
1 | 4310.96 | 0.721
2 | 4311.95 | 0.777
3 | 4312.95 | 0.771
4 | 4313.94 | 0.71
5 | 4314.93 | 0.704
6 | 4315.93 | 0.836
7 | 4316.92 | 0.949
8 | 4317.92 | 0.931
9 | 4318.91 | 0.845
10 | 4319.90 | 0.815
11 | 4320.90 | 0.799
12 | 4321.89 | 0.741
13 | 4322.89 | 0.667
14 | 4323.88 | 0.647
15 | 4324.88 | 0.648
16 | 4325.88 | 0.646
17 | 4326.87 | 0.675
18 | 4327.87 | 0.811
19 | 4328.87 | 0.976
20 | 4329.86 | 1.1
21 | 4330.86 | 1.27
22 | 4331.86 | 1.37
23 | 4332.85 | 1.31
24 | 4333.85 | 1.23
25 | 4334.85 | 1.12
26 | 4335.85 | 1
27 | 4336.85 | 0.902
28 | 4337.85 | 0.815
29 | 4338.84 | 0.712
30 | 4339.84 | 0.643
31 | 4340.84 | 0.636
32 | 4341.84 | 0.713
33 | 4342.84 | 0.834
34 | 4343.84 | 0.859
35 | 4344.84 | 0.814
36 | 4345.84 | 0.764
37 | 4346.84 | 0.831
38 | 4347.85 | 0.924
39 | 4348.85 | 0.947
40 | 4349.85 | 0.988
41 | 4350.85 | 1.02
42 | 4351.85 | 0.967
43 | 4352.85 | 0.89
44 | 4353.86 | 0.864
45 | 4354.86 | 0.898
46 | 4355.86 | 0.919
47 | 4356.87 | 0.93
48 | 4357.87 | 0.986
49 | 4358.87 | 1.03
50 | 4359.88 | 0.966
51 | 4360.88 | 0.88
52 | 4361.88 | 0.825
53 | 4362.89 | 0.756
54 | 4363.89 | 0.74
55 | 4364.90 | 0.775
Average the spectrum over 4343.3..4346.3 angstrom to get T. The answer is 0.814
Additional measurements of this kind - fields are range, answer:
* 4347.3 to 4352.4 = 0.967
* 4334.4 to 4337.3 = 1.01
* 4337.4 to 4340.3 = 0.725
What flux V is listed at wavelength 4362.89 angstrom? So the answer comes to 0.756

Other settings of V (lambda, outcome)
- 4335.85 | 1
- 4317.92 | 0.931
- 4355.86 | 0.919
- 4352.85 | 0.89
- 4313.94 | 0.71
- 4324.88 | 0.648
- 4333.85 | 1.23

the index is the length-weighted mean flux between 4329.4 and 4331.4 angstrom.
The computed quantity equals 1.19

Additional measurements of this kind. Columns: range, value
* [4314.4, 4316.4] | 0.767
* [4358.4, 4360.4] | 0.995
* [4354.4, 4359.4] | 0.952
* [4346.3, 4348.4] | 0.874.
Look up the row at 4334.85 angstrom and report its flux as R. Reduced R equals 1.12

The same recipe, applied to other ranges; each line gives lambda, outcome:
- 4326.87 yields 0.675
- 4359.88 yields 0.966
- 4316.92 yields 0.949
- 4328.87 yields 0.976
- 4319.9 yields 0.815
